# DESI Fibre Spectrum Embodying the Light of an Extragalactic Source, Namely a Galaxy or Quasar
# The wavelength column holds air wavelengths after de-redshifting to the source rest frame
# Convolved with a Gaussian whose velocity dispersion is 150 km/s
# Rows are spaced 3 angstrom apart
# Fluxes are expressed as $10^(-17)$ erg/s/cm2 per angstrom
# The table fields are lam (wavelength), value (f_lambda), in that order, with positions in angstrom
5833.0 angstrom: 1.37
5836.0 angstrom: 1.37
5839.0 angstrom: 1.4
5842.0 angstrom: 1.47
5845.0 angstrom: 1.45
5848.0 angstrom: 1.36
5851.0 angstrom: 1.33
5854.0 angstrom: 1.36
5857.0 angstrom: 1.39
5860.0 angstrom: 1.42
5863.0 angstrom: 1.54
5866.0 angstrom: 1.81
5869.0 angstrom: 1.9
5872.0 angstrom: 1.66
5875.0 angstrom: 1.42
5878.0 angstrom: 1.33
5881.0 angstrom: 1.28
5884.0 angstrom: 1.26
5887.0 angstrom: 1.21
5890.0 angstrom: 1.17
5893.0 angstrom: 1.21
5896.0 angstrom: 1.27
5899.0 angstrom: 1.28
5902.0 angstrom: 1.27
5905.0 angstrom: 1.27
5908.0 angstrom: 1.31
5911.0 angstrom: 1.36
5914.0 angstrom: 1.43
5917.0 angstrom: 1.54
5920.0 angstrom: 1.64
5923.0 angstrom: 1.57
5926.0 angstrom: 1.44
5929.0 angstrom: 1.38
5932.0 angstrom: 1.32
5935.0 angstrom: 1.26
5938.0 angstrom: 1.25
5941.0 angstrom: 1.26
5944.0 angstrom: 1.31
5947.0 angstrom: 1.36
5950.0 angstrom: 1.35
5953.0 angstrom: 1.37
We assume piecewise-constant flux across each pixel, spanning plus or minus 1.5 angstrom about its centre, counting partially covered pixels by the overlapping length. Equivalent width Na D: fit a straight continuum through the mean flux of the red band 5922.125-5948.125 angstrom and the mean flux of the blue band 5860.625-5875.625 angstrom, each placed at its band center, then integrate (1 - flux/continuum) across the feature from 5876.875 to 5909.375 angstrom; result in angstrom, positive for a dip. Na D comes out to 6.0 angstrom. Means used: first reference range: 1.67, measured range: 1.26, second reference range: 1.34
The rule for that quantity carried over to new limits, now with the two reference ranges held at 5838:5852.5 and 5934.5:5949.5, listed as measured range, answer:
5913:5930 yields -2.4 angstrom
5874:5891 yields 1.0 angstrom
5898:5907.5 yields 0.4 angstrom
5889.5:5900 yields 0.9 angstrom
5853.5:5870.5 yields -2.5 angstrom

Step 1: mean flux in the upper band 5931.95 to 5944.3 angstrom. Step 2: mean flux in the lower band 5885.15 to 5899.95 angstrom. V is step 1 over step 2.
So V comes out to 1.04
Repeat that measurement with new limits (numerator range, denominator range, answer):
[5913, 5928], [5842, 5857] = 1.10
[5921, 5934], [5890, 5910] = 1.13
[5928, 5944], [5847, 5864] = 0.93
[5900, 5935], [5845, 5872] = 0.92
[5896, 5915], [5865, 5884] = 0.85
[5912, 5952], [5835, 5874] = 0.93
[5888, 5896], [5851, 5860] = 0.88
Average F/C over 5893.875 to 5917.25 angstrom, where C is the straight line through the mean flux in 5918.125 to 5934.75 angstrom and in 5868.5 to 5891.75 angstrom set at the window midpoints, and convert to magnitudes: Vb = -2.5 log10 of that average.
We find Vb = 0.08 mag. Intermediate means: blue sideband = 1.38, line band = 1.33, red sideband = 1.46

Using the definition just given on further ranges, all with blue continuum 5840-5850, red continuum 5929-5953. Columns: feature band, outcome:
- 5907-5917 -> -0.041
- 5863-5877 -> -0.196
